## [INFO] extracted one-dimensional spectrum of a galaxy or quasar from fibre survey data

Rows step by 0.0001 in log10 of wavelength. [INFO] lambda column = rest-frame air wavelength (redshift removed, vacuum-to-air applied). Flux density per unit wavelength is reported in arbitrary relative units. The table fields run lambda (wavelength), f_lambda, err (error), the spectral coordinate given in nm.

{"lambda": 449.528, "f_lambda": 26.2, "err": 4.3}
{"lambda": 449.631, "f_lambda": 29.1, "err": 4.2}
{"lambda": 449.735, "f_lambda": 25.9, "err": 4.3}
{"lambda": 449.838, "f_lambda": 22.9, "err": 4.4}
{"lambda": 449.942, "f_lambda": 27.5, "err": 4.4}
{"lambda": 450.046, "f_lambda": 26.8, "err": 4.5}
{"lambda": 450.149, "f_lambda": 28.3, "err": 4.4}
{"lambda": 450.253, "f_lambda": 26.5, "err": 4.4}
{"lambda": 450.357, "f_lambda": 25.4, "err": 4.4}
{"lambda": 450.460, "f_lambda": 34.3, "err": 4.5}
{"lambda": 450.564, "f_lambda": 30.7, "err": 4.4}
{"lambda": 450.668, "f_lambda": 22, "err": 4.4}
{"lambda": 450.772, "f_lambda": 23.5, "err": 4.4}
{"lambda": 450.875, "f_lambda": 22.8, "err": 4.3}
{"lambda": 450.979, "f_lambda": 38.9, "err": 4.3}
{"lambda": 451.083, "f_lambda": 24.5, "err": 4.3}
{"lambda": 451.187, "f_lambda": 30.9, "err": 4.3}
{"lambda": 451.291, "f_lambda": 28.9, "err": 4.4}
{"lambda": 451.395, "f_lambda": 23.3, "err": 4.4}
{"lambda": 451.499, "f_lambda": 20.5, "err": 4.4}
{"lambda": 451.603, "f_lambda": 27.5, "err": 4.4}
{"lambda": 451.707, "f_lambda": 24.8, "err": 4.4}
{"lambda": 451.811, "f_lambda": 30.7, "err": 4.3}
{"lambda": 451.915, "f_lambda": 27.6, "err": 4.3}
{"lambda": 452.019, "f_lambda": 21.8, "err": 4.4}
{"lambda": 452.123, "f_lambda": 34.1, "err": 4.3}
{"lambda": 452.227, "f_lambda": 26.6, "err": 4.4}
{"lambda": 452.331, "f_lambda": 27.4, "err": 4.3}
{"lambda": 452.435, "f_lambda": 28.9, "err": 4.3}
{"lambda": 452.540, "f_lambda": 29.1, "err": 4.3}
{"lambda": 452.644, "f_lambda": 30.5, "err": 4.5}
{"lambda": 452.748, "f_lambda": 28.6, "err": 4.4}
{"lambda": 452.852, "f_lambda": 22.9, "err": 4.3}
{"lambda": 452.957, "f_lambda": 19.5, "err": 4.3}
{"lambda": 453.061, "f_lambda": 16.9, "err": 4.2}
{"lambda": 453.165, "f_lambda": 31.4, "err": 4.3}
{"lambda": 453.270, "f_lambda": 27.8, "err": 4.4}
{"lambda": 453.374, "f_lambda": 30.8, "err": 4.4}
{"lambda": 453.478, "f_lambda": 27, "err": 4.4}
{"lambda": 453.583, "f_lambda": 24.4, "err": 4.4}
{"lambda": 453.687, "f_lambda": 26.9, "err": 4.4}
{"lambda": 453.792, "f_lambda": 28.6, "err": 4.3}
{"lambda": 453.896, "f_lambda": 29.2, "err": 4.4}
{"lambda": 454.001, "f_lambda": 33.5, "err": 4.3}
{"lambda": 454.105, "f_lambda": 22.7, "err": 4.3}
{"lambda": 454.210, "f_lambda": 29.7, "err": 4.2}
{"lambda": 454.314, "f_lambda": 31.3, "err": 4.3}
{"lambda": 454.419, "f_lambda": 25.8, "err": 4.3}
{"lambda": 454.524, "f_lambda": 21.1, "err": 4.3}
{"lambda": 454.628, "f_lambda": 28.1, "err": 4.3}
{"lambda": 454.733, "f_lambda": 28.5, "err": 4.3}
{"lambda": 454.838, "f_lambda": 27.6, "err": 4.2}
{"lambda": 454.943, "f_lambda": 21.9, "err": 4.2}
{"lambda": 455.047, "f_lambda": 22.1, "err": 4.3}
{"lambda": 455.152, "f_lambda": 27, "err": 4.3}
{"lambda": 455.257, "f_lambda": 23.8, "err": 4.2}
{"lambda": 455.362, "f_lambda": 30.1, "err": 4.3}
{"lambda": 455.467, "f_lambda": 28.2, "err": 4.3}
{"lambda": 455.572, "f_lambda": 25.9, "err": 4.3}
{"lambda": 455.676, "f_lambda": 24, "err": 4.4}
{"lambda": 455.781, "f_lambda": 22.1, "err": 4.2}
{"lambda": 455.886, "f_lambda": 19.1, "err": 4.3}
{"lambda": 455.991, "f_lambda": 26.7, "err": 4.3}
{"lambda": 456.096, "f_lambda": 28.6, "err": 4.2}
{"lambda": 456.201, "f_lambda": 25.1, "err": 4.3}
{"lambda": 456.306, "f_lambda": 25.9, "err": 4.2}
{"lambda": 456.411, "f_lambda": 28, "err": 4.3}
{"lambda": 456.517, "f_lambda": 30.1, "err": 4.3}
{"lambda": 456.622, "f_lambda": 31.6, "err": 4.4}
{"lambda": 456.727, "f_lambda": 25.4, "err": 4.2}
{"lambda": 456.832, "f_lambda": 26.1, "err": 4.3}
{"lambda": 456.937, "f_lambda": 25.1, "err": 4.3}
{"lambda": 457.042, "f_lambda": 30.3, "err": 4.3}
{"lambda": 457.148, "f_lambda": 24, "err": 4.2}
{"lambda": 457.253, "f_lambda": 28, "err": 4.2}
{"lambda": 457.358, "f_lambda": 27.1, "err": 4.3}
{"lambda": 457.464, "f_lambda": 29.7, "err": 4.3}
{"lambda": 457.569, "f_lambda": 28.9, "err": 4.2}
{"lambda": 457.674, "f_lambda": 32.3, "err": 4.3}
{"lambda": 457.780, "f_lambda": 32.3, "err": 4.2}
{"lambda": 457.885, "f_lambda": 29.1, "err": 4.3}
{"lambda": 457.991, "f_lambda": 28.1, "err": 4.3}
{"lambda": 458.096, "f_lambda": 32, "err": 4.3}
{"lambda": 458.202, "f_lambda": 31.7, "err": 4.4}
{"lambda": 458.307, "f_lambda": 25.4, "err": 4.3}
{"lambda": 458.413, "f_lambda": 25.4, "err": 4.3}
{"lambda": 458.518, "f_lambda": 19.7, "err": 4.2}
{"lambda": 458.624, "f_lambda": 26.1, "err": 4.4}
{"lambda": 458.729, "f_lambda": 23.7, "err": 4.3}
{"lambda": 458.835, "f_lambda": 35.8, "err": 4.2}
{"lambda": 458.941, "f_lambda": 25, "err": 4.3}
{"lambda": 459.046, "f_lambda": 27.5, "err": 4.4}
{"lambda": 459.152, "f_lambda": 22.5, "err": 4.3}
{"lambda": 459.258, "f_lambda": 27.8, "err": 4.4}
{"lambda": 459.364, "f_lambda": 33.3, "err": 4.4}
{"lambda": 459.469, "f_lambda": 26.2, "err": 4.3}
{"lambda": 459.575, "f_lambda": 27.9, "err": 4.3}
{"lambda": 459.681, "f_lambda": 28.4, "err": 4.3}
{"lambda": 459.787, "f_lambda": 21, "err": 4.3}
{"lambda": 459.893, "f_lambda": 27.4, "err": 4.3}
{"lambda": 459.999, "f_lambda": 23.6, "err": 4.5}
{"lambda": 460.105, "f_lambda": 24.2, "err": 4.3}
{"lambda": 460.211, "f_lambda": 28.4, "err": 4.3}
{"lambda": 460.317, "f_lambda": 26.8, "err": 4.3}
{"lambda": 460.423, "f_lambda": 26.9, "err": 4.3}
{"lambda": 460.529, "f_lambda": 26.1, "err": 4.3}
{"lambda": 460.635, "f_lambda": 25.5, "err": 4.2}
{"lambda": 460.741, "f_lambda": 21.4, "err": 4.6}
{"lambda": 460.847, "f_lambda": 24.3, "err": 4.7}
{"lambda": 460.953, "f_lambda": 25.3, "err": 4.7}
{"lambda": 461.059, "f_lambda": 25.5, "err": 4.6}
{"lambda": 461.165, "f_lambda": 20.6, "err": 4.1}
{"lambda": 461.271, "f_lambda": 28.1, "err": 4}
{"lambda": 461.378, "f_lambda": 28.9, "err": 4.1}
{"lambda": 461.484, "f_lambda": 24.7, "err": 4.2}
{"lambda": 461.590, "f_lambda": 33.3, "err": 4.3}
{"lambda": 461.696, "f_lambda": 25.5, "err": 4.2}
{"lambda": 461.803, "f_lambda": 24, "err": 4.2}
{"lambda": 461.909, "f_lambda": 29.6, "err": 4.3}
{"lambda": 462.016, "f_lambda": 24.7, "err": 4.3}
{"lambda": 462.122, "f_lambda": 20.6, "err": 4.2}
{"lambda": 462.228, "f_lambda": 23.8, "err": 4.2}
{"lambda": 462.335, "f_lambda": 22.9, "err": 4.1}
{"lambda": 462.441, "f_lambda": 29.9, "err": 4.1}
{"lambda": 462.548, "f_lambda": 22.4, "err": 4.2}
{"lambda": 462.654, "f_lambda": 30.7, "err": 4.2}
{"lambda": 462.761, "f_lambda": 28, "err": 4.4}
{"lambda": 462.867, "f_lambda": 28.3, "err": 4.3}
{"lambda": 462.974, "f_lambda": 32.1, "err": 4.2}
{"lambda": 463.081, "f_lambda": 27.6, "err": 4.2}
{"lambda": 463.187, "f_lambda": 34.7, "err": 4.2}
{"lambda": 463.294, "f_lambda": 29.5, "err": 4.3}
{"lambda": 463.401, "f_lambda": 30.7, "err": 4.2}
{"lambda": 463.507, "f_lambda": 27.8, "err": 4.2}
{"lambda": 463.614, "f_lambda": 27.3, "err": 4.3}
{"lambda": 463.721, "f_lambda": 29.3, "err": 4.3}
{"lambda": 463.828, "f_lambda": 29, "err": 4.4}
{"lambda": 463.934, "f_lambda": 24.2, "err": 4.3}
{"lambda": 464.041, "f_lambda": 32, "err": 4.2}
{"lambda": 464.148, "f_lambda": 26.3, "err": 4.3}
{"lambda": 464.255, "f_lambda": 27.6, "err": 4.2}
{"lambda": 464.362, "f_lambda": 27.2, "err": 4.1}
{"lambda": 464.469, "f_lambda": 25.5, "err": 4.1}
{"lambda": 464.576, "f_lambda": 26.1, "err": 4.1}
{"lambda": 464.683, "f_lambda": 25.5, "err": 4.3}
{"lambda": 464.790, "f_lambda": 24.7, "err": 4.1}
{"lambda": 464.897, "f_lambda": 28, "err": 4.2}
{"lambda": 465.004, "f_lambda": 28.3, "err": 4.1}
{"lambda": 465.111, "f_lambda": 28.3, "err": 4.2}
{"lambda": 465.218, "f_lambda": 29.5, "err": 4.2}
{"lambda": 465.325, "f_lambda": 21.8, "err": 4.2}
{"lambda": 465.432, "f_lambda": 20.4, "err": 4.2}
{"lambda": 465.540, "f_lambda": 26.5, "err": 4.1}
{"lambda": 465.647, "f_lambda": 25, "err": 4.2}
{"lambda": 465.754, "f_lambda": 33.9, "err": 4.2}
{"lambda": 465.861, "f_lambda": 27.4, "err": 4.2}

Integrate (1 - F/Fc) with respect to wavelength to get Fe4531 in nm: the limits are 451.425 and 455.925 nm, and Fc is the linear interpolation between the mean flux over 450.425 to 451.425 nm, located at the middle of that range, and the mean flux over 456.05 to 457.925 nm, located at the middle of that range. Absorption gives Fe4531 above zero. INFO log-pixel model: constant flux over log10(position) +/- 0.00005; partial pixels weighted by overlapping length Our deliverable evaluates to 0.263 nm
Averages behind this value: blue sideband 28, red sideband 28.2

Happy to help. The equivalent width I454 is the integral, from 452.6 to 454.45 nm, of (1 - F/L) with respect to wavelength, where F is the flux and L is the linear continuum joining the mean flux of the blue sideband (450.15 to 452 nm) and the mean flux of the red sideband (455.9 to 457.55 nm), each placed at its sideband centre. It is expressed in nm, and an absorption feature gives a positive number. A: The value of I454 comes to 0.008 nm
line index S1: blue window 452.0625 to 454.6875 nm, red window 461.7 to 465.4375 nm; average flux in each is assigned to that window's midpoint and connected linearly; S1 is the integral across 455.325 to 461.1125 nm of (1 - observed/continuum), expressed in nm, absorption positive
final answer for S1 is 0.084 nm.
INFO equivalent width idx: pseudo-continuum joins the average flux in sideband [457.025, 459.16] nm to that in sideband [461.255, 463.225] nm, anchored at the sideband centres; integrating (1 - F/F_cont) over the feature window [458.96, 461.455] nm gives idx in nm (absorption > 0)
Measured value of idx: 0.15 nm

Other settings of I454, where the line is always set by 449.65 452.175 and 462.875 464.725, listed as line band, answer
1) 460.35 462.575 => 0.21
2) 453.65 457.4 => 0.13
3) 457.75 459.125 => 0.01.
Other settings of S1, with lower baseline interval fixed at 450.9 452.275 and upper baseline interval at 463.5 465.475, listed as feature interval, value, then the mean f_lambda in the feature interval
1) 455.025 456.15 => 0.083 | 25.3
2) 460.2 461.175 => 0.068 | 25.2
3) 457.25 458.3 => -0.101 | 29.8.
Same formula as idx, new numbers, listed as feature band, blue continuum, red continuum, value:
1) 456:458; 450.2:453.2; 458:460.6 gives -0.10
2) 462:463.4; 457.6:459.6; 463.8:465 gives -0.01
